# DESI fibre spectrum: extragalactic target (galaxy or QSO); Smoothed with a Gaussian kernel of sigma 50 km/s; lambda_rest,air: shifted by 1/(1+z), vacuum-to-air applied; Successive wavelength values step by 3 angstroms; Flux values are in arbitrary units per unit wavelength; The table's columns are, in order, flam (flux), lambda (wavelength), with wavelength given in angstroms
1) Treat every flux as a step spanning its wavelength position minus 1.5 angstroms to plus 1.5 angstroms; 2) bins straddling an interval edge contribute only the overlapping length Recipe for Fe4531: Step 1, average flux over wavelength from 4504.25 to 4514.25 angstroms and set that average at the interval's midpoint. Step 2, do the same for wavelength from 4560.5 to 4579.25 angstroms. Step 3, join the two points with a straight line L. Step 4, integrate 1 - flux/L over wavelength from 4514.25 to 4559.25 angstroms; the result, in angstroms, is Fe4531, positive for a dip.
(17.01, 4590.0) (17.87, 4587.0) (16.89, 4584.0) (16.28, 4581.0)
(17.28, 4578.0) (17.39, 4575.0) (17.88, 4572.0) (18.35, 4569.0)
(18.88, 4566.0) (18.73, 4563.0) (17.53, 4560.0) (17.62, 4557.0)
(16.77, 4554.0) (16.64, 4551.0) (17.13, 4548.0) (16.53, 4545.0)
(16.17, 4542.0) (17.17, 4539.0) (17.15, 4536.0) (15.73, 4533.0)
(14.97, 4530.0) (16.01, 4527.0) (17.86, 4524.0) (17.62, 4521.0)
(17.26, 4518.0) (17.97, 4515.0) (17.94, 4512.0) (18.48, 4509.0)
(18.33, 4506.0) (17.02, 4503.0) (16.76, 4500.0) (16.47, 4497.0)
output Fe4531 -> 3.2 angstroms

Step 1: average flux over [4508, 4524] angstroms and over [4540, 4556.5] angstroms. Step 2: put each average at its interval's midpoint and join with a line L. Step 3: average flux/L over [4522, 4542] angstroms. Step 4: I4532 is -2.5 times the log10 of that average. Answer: 0.05 mag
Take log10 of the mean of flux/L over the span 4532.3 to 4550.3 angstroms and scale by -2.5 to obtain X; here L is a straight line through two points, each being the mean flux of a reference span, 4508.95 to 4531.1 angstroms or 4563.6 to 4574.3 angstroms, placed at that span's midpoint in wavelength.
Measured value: 0.06 mag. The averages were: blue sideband 17.2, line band 16.7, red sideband 18.3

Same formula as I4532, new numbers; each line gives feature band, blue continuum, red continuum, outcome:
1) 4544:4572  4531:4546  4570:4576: -0.03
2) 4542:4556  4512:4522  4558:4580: 0.07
